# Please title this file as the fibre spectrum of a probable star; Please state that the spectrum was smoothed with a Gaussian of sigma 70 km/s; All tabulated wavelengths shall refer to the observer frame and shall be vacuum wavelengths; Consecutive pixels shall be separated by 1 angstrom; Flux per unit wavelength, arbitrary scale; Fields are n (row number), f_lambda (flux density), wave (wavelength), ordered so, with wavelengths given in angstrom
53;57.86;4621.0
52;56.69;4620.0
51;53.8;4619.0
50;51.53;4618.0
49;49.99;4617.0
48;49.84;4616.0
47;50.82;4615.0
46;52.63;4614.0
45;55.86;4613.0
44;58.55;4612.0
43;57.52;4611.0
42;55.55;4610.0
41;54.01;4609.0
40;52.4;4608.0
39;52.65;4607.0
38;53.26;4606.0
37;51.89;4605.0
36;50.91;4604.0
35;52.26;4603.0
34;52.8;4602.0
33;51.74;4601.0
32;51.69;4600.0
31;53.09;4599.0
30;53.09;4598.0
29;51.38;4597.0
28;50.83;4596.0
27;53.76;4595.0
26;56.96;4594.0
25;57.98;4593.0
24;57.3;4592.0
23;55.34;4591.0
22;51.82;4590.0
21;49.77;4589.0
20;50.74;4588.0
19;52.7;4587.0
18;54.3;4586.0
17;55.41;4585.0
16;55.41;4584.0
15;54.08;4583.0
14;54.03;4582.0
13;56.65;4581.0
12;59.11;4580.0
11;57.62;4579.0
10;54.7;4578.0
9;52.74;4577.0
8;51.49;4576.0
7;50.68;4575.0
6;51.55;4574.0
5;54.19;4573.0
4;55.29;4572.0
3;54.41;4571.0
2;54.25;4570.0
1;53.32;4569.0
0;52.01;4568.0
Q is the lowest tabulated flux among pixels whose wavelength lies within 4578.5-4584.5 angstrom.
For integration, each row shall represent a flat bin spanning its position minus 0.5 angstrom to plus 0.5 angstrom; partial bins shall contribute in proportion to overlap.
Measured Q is 54.03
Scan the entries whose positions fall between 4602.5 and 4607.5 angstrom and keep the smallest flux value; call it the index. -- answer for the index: 50.91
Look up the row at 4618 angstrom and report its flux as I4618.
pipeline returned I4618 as 51.53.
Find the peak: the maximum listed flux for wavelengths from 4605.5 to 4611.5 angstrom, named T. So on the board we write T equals 57.52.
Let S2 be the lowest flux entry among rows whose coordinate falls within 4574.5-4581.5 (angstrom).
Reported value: 50.68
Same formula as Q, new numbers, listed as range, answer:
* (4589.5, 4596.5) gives 50.83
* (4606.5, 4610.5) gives 52.4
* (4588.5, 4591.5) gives 49.77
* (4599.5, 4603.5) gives 51.69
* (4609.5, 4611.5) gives 55.55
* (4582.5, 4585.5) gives 54.08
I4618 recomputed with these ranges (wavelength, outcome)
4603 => 52.26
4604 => 50.91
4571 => 54.41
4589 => 49.77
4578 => 54.7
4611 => 57.52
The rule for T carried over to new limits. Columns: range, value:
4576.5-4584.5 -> 59.11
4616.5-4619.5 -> 53.8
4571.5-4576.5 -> 55.29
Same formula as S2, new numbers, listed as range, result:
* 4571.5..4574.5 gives 51.55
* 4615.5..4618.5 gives 49.84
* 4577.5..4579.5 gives 54.7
